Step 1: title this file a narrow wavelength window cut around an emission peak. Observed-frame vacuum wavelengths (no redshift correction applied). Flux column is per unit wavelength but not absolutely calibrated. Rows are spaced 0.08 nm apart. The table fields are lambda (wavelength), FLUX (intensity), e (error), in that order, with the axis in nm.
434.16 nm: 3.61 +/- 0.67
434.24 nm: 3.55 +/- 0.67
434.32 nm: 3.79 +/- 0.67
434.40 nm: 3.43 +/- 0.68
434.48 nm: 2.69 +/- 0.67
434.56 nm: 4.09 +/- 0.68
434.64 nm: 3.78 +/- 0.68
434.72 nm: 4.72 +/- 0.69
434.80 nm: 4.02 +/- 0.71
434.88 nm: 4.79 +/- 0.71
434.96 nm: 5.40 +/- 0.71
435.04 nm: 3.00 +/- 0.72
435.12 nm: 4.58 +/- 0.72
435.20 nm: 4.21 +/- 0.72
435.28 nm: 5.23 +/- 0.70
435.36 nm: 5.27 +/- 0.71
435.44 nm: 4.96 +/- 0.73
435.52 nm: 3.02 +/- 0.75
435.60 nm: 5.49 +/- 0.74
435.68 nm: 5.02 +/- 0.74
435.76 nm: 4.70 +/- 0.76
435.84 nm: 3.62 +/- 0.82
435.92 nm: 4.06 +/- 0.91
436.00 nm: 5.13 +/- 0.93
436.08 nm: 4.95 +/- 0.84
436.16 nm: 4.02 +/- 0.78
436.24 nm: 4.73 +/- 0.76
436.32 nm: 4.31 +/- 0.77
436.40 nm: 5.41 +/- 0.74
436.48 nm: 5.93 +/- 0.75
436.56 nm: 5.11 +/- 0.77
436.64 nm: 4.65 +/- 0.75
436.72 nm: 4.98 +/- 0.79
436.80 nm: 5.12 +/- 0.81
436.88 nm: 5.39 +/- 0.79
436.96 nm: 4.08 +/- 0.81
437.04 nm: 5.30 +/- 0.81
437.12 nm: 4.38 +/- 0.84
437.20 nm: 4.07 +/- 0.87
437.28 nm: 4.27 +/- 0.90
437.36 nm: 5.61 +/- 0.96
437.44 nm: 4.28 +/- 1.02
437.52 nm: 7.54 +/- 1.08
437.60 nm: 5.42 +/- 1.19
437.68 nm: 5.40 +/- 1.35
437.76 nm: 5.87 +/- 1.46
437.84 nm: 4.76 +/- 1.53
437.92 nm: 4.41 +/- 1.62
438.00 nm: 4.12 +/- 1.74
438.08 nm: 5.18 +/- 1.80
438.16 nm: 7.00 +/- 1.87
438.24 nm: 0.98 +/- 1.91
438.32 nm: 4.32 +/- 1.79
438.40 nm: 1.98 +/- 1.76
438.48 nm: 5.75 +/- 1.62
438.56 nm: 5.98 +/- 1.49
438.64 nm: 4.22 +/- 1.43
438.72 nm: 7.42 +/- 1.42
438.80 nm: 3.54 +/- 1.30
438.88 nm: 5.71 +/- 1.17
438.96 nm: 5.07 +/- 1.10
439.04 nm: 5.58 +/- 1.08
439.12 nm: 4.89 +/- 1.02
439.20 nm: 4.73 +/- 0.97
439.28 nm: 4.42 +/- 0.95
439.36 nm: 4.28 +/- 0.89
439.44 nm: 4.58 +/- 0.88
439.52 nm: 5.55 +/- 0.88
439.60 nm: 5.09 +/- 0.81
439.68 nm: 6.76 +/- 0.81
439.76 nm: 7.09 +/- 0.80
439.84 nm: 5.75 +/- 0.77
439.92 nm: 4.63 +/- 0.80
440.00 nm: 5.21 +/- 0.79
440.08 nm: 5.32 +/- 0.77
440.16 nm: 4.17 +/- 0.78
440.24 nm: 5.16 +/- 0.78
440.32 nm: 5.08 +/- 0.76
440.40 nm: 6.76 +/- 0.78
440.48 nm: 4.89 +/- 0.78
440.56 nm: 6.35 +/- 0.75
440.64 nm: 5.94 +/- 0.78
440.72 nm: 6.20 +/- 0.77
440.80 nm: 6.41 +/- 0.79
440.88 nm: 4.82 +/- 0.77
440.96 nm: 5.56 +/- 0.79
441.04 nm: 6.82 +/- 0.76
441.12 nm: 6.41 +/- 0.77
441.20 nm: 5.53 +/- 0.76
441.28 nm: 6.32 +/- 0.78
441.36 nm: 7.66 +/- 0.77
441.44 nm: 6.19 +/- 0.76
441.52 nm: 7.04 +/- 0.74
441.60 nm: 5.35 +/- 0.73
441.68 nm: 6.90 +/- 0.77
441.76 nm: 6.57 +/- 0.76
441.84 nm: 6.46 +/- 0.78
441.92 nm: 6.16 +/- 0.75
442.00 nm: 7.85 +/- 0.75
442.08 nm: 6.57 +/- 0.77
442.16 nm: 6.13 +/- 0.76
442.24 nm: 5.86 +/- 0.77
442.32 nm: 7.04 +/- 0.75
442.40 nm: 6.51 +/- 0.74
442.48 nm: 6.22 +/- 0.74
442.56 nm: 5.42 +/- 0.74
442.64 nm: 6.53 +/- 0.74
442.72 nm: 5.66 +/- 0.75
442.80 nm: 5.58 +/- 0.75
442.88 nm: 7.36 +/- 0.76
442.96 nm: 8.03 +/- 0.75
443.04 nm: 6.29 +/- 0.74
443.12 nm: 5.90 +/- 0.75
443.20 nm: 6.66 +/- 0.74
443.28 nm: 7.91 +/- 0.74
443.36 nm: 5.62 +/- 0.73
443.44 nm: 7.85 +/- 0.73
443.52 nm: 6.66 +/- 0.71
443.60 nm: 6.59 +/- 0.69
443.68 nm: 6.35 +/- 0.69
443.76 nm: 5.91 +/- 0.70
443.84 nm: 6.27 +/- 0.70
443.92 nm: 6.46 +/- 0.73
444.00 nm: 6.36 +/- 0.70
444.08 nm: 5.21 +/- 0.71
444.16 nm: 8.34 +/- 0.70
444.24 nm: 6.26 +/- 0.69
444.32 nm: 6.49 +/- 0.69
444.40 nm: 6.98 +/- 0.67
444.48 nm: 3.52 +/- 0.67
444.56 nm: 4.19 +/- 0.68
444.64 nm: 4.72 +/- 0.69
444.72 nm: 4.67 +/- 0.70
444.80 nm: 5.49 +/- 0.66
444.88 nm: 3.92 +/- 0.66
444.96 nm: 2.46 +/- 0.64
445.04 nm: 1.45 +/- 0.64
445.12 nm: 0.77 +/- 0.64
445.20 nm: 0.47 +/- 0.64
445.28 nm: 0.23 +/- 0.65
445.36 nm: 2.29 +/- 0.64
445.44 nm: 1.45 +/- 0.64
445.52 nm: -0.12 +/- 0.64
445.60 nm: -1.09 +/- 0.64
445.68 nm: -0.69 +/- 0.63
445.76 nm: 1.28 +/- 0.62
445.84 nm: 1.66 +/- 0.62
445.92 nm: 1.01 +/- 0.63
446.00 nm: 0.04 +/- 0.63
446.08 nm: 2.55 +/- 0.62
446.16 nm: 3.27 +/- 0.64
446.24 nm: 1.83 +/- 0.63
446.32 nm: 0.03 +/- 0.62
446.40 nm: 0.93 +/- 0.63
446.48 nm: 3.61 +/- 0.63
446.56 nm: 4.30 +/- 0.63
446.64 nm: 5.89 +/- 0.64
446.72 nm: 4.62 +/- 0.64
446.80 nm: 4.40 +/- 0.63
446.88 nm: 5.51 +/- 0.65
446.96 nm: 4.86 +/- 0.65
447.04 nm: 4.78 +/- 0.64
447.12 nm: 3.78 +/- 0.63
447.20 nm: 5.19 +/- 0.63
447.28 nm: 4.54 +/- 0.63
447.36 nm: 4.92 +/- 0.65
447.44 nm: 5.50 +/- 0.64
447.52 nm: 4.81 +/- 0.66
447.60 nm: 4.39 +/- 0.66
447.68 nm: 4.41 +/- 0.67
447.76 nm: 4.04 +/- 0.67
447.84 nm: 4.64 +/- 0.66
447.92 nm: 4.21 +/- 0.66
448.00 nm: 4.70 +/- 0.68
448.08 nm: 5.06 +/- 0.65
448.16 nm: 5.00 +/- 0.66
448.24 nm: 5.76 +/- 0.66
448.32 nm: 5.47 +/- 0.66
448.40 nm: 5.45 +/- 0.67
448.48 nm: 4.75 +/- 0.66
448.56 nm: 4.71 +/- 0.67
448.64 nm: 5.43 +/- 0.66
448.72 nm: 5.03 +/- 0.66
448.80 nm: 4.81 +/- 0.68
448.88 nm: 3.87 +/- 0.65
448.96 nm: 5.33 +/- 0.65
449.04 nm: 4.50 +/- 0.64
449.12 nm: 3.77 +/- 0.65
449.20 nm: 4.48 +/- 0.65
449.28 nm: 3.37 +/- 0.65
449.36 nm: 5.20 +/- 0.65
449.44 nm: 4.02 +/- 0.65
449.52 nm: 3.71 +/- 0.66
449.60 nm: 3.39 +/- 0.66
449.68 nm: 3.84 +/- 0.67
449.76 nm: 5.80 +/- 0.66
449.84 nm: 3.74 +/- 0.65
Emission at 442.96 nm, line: C IV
